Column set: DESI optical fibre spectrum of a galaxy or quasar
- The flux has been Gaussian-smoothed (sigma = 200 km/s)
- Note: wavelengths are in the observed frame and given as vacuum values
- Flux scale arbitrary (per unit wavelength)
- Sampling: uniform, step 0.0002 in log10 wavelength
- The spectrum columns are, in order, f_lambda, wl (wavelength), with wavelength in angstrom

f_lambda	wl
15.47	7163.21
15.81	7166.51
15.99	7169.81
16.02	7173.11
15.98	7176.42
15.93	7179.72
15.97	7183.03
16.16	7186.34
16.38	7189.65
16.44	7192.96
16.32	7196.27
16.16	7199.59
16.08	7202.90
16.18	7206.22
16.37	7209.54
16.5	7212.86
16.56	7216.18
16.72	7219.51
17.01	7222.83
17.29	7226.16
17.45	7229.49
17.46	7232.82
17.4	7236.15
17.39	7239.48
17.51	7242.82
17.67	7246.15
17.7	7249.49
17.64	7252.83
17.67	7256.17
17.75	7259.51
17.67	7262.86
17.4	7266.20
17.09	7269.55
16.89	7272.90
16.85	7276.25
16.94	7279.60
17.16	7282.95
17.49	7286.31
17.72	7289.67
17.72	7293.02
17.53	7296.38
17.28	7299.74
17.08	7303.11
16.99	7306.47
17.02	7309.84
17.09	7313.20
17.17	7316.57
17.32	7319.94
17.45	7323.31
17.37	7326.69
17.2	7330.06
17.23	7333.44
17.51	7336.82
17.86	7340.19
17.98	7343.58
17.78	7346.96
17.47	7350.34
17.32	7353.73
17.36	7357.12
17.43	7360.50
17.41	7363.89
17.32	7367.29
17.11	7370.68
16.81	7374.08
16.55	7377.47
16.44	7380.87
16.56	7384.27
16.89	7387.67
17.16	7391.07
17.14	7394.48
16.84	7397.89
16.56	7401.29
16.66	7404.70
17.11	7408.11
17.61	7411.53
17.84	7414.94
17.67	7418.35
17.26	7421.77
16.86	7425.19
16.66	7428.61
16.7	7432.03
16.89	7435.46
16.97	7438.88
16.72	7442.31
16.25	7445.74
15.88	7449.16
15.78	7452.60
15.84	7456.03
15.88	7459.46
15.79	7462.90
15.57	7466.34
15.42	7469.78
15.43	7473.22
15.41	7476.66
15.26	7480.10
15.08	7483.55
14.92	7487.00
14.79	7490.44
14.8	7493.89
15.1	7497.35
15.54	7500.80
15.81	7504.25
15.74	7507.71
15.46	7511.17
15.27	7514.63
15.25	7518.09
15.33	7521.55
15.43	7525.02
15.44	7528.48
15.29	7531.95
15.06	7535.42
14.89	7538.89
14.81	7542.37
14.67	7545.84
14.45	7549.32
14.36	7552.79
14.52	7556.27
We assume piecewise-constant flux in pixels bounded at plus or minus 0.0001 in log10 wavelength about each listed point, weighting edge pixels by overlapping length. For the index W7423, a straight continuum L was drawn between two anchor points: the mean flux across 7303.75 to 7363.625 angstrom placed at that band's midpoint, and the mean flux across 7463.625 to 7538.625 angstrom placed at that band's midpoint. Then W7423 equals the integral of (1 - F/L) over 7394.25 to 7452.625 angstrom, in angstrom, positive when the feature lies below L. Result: -2.2 angstrom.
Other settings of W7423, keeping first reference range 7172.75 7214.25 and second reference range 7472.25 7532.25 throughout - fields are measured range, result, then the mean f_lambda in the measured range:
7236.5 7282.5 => -4.0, 17.4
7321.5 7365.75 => -4.9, 17.5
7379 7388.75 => -0.6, 16.6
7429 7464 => -1.9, 16.3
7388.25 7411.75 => -2.1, 17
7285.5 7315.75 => -2.7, 17.3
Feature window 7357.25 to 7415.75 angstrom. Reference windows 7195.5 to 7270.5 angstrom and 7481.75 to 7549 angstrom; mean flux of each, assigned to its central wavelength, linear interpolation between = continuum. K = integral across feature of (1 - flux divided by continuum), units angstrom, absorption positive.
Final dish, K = -3.5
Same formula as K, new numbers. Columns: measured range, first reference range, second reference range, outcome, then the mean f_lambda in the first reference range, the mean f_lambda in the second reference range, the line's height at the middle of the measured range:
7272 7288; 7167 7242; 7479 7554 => -0.9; 16.5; 15.1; 16.2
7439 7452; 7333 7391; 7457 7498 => -0.4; 17.2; 15.3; 15.8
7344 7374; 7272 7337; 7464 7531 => -1.2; 17.2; 15.3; 16.7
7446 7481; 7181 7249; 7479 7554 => -0.6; 16.8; 15.1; 15.4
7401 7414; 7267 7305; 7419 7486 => -0.5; 17.3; 16.1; 16.4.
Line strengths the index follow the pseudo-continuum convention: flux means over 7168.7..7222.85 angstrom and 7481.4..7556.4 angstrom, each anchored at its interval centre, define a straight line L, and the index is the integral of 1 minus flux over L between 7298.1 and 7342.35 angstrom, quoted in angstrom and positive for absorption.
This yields -4.1 angstrom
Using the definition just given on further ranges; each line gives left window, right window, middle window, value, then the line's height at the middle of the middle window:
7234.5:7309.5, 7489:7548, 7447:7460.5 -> -0.1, 15.8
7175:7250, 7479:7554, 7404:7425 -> -2.3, 15.7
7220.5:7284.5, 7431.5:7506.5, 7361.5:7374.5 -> -0.6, 16.5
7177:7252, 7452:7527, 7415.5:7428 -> -1.2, 15.7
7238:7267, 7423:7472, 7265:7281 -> 0.4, 17.5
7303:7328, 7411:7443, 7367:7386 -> 0.4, 17.1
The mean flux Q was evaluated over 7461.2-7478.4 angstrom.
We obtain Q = 15.5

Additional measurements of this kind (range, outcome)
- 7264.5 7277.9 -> 17.1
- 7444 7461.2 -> 15.9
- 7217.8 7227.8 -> 17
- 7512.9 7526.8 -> 15.3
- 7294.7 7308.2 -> 17.2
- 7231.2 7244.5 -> 17.4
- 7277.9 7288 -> 17.2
